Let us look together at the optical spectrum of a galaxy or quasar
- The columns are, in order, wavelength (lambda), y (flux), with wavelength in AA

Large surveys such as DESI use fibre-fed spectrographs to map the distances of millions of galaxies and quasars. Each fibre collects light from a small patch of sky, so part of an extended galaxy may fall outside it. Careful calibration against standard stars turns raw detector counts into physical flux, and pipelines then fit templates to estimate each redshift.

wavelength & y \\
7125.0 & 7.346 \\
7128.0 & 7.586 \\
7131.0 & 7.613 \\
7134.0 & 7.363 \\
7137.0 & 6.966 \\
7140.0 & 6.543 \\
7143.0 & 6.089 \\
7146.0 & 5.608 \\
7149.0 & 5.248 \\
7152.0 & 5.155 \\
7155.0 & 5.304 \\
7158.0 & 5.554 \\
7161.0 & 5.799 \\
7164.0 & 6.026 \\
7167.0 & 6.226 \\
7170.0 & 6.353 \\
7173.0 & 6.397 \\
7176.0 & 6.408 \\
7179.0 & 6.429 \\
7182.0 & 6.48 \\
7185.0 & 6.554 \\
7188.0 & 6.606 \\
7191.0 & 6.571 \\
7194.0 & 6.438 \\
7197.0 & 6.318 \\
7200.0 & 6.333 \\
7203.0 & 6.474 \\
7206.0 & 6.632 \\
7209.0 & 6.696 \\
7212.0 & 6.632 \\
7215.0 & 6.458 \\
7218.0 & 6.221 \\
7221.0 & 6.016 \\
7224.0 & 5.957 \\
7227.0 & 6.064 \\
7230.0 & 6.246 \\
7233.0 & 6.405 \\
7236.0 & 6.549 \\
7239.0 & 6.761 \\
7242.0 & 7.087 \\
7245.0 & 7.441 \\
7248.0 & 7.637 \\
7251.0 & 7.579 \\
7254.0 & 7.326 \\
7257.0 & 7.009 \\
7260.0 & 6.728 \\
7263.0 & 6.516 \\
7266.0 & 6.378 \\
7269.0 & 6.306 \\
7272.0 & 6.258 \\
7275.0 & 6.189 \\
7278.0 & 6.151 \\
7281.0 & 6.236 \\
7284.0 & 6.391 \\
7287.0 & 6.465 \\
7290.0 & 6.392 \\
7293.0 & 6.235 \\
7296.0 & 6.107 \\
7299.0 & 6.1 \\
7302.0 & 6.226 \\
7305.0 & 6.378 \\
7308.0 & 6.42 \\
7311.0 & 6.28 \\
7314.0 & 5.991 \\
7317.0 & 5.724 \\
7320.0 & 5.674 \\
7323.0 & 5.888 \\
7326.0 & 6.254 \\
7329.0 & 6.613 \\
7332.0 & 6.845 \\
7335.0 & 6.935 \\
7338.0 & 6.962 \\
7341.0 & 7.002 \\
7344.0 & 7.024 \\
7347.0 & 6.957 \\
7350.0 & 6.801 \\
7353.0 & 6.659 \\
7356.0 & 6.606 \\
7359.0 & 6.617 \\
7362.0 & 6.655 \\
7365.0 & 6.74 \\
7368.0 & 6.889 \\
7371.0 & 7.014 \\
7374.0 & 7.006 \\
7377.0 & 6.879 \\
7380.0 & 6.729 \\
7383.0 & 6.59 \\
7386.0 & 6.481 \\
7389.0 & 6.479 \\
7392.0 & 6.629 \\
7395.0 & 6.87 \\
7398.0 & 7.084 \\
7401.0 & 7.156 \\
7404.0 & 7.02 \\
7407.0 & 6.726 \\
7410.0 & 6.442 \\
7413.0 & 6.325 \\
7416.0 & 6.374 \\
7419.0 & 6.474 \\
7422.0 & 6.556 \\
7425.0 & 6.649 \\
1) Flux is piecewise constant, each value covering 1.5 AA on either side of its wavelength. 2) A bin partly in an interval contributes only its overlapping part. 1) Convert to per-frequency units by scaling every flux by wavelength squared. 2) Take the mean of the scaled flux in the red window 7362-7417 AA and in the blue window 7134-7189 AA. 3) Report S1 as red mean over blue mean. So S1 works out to 1.17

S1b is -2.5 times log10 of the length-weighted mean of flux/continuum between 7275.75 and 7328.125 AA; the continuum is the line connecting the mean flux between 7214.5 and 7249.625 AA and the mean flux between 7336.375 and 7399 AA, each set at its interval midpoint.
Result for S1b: 0.09 mag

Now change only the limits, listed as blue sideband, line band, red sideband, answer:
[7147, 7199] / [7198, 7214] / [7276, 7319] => -0.07 mag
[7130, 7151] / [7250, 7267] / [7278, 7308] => -0.10 mag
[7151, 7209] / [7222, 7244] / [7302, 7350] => -0.02 mag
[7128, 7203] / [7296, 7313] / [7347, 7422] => 0.05 mag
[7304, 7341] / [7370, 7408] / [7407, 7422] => -0.06 mag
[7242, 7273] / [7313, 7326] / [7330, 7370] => 0.17 mag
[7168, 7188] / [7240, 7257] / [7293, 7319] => -0.17 mag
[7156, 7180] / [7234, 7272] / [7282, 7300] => -0.11 mag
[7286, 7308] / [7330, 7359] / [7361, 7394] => -0.05 mag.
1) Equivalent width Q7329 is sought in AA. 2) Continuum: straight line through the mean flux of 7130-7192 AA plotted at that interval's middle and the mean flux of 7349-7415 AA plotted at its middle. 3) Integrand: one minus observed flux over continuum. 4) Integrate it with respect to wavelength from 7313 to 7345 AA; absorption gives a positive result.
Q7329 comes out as 0.86 AA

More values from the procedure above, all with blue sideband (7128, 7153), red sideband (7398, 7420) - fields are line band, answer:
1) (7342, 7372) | -0.8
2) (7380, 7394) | 0.2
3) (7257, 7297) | 1.2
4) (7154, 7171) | 1.5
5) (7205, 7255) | -1.3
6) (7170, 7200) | 0.0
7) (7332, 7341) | -0.4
